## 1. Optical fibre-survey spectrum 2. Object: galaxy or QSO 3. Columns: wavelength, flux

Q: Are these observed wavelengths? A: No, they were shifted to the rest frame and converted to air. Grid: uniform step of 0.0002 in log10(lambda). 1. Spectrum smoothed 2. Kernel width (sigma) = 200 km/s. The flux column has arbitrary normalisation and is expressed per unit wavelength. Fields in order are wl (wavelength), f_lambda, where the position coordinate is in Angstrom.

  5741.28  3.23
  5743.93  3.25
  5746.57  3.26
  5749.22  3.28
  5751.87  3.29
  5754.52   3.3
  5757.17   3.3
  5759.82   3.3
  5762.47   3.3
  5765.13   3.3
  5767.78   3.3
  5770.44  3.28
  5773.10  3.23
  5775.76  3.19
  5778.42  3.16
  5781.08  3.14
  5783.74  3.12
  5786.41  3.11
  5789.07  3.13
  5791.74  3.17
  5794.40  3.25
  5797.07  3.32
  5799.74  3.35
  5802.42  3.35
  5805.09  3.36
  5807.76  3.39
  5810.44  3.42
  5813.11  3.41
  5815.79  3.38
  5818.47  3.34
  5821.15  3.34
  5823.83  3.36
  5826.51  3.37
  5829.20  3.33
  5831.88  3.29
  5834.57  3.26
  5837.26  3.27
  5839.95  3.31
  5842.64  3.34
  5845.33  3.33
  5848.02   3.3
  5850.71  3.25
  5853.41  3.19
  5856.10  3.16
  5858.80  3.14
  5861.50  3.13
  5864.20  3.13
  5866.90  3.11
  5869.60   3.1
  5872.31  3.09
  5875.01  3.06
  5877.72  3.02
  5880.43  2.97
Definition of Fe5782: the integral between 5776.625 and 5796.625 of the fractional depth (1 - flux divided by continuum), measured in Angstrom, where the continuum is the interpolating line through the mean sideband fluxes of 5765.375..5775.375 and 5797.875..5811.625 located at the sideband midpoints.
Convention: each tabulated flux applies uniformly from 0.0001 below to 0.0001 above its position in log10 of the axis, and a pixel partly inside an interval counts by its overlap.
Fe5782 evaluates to 0.9 Angstrom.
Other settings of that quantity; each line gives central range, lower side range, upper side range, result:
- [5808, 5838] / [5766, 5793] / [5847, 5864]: -1.49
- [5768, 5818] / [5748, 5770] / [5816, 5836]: 0.70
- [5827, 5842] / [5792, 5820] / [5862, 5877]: -0.29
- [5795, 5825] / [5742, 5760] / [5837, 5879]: -1.28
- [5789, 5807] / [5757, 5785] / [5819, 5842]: -0.09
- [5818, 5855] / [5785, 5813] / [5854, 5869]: -1.22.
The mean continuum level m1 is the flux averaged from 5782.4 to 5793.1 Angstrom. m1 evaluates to 3.13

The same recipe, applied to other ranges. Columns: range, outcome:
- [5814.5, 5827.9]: 3.36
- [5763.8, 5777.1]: 3.26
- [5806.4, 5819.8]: 3.39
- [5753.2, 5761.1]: 3.3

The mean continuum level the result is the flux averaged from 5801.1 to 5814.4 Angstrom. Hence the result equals 3.39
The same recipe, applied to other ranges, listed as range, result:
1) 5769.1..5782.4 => 3.2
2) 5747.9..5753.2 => 3.28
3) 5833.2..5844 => 3.29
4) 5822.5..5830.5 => 3.35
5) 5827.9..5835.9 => 3.29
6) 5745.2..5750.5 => 3.27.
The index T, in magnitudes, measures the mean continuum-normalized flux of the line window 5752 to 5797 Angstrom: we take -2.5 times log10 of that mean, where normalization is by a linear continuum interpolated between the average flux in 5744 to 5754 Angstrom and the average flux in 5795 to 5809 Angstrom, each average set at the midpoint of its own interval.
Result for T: 0.03 mag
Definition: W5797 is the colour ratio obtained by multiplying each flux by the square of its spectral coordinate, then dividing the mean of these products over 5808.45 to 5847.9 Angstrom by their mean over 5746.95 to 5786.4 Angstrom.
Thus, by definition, 1.1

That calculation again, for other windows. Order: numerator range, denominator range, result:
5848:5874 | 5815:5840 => 0.96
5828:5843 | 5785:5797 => 1.05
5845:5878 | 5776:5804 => 1.01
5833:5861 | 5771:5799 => 1.04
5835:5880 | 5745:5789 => 1.01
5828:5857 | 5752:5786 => 1.04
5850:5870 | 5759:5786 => 1.01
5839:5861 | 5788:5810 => 1.00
